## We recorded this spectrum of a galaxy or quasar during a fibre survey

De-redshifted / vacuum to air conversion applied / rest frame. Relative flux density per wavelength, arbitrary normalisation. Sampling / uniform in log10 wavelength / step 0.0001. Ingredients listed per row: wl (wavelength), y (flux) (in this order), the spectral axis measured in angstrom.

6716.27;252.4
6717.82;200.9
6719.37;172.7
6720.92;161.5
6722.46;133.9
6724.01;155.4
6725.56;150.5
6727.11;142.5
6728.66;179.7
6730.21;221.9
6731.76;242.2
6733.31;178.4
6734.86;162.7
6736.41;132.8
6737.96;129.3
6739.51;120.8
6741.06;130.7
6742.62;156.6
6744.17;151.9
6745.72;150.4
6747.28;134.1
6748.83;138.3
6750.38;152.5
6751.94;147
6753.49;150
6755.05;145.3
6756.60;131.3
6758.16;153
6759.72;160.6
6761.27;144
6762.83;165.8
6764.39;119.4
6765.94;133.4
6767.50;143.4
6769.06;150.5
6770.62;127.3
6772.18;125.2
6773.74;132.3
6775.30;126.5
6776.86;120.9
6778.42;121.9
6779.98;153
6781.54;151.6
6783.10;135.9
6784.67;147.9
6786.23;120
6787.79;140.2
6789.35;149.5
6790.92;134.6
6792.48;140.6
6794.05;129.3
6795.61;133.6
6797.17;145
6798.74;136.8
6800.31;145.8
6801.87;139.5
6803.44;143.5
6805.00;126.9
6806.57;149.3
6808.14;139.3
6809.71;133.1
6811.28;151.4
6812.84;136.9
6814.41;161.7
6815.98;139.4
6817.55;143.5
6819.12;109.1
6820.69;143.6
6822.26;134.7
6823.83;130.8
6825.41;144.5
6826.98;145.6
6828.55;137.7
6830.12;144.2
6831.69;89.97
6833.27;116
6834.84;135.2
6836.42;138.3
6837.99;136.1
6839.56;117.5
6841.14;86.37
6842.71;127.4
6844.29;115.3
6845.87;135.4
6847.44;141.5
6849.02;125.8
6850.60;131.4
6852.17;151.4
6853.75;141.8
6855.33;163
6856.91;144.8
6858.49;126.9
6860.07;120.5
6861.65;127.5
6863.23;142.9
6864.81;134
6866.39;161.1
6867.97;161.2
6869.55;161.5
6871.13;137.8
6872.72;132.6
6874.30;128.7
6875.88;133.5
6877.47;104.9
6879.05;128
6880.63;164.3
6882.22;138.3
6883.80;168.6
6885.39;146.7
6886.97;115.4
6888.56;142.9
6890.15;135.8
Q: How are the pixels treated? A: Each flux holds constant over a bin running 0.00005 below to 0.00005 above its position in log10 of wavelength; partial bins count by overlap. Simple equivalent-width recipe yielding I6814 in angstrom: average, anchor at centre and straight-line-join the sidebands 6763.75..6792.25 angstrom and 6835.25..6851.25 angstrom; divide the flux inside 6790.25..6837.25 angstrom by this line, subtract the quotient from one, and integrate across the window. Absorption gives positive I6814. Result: -2.4 angstrom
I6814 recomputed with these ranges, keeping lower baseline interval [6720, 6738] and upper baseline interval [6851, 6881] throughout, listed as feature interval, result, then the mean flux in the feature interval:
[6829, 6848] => 2.8 angstrom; 124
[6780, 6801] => 2.1 angstrom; 140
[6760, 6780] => 3.0 angstrom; 136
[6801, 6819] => 1.2 angstrom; 141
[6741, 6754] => 1.4 angstrom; 146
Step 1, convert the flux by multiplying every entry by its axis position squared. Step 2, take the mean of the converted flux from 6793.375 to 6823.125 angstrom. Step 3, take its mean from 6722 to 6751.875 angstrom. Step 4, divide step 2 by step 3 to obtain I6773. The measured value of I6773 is 0.9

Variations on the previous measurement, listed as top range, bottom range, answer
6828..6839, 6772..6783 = 0.97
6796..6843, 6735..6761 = 0.96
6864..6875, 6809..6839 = 1.09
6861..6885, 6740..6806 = 1.04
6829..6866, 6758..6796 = 0.96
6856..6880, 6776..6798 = 1.02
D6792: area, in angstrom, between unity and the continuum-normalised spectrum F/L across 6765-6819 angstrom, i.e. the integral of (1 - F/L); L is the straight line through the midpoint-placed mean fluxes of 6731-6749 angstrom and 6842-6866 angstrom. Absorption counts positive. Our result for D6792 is 2.5 angstrom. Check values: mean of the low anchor 153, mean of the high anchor 136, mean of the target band 138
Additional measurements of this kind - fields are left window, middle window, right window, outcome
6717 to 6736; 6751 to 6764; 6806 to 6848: 1.0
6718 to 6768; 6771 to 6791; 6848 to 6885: 1.9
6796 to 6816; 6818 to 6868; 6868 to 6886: 3.1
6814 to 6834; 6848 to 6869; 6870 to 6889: -0.8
